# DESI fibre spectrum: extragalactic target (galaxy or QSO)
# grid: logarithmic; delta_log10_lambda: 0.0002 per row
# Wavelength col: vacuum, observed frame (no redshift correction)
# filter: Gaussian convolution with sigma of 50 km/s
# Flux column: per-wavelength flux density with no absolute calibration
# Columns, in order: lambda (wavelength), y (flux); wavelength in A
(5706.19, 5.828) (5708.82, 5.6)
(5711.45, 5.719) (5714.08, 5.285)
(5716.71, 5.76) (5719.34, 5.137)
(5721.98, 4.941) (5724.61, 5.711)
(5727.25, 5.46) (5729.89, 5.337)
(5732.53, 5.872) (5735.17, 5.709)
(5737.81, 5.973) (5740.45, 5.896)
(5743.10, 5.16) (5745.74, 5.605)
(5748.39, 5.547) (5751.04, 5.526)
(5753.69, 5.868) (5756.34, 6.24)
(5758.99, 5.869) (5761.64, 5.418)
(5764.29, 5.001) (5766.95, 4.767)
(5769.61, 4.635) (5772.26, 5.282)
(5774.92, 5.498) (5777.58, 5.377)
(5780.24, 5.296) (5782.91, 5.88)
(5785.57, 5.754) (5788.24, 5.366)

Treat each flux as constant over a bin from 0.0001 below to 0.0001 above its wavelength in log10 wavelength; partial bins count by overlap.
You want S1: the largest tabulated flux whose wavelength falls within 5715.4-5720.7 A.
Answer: 5.76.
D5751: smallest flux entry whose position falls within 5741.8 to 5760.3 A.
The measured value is 5.16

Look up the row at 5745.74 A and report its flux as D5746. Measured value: 5.605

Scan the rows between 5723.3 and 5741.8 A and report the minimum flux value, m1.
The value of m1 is 5.337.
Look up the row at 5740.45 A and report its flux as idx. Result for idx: 5.896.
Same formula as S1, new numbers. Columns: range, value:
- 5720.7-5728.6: 5.711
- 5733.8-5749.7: 5.973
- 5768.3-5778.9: 5.498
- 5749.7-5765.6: 6.24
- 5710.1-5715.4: 5.719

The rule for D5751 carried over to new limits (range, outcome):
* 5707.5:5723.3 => 4.941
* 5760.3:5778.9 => 4.635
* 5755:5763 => 5.418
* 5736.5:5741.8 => 5.896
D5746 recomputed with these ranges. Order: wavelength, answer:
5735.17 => 5.709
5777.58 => 5.377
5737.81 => 5.973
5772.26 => 5.282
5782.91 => 5.88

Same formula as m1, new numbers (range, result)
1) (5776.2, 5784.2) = 5.296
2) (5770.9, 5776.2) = 5.282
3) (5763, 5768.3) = 4.767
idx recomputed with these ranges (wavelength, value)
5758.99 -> 5.869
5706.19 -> 5.828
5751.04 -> 5.526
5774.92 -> 5.498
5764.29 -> 5.001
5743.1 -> 5.16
